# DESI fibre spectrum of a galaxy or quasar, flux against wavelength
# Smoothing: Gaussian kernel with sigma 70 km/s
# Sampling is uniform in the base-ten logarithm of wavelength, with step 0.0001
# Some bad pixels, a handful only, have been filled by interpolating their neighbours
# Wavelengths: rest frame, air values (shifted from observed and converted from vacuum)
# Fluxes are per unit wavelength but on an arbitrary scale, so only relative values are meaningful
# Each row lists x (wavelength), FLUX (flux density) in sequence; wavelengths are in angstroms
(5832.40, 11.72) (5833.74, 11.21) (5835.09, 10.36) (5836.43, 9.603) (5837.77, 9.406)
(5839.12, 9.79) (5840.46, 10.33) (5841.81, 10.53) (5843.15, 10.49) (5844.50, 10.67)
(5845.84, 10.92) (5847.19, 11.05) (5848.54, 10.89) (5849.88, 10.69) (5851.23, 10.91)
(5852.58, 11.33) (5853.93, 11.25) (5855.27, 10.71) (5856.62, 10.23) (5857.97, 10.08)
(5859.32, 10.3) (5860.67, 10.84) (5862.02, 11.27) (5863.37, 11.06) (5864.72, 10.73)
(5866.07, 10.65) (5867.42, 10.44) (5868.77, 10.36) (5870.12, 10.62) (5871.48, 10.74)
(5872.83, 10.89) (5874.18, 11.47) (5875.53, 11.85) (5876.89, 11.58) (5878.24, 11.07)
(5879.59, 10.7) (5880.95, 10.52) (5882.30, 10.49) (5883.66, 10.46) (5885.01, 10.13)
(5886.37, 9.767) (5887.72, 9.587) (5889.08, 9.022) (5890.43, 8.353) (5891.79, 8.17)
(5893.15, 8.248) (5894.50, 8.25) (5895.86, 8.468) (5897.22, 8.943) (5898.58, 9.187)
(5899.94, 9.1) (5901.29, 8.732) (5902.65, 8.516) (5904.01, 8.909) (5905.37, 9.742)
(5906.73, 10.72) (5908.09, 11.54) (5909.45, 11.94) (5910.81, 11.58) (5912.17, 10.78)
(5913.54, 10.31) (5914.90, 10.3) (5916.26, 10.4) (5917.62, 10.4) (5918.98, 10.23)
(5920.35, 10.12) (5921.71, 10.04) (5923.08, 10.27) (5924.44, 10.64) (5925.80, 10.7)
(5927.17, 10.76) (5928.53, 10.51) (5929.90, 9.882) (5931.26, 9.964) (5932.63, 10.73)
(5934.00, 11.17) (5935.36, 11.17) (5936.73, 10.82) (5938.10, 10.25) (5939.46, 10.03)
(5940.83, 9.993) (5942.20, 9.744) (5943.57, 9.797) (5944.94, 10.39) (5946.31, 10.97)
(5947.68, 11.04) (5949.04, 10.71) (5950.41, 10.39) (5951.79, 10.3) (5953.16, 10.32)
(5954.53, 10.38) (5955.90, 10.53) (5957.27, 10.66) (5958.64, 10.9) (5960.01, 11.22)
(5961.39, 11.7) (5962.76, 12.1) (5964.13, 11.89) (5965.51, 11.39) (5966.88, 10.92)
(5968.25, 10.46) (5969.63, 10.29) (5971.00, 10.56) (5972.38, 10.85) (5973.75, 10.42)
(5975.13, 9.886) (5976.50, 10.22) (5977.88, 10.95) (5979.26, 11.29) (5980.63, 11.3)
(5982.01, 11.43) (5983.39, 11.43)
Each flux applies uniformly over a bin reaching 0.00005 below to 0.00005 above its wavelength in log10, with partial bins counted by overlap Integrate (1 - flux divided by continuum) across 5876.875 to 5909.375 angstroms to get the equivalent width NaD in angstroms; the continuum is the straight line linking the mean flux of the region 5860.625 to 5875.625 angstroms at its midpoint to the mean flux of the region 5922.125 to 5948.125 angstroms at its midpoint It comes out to 3.4 angstroms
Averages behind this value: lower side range 10.9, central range 9.6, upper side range 10.5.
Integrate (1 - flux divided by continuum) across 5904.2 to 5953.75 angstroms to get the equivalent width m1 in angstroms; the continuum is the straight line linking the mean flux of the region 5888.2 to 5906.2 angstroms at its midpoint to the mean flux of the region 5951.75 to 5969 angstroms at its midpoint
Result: -3.21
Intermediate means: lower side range 8.77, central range 10.5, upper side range 11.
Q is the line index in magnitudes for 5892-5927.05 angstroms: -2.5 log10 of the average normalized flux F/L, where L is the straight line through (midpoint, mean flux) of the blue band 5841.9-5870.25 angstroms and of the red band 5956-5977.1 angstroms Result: 0.09 mag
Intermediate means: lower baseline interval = 10.7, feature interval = 9.91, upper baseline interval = 10.9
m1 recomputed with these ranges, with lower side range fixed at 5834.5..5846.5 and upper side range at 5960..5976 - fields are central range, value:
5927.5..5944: 0.6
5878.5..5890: 0.4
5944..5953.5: 0.2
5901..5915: 0.4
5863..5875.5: -0.5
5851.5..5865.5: -0.6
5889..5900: 2.0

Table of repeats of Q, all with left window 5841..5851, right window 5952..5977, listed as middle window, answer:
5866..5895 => 0.064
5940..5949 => 0.047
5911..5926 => 0.039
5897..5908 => 0.152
